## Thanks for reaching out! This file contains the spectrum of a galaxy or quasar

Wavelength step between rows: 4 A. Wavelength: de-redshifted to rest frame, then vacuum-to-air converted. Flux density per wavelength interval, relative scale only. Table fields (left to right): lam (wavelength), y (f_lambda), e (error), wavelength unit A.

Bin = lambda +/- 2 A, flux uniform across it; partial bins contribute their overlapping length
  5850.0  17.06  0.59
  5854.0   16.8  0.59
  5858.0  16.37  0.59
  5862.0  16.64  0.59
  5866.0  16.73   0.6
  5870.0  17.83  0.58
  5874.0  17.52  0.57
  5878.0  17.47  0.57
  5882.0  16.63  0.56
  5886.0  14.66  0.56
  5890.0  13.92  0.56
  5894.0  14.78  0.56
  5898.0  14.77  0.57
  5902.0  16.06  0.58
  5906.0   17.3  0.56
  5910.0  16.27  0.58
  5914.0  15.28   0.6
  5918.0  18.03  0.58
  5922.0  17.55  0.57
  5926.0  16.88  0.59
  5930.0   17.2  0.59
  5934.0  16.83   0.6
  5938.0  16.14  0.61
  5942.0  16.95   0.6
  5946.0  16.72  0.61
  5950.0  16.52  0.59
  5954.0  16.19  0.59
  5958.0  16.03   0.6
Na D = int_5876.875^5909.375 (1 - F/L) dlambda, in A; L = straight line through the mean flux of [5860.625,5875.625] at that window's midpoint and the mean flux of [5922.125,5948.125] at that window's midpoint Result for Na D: 2.6 A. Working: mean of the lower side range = 17.2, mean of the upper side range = 16.8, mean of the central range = 15.7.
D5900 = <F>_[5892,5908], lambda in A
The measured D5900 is 15.7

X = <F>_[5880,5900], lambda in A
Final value 15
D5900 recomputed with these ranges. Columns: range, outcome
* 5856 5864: 16.5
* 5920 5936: 17.1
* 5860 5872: 17.1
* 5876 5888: 16.3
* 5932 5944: 16.6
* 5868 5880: 17.6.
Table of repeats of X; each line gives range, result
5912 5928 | 16.9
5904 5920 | 16.7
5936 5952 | 16.6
